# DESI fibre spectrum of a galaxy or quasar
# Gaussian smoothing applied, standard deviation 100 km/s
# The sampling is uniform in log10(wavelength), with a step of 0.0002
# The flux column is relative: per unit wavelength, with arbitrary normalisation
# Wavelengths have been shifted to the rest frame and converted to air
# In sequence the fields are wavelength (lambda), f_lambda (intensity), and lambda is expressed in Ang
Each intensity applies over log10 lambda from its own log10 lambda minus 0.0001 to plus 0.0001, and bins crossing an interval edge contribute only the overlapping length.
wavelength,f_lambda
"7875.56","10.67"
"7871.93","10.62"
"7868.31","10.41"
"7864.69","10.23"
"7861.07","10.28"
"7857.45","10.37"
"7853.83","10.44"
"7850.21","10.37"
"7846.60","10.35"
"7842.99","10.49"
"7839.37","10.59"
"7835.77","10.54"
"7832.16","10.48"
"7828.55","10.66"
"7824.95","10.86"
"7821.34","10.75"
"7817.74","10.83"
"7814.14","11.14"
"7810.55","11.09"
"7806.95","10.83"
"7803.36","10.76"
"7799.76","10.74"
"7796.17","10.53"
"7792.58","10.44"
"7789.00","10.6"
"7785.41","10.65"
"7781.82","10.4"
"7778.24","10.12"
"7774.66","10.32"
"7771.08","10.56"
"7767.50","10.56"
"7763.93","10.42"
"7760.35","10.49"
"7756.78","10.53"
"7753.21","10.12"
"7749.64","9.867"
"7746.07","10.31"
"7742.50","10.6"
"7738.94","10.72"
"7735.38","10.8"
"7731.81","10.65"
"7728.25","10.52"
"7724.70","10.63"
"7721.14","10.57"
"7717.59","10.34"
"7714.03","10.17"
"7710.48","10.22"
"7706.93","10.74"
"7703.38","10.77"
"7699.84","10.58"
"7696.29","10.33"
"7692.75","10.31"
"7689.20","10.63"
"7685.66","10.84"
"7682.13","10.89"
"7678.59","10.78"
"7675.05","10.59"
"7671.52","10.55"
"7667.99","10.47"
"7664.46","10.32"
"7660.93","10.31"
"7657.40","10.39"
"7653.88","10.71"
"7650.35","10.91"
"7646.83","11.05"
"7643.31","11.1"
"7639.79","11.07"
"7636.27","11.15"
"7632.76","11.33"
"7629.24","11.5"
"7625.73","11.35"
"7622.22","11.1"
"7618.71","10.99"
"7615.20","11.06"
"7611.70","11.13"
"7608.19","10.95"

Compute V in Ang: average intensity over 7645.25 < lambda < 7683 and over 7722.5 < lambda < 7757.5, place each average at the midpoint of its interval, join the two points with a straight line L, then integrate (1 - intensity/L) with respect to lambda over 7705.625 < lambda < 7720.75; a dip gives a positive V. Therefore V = 0.2 Ang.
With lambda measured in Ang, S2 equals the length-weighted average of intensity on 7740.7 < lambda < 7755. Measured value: 10.2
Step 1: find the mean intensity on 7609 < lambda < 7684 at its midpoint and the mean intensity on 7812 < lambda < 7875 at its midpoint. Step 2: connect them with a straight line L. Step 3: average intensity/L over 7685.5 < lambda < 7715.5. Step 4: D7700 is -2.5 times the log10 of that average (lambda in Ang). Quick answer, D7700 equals 0.03 mag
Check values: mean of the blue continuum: 10.9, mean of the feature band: 10.5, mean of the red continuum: 10.6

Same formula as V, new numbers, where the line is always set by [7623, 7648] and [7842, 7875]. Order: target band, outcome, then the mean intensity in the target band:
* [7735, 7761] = 1.0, 10.4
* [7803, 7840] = -0.8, 10.8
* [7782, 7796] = 0.2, 10.5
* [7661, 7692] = 1.3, 10.6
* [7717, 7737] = 0.5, 10.6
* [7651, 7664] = 0.8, 10.5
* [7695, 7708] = 0.4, 10.6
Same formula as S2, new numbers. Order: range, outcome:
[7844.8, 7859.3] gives 10.4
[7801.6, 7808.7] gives 10.8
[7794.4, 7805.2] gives 10.7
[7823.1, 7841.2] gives 10.6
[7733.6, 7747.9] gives 10.6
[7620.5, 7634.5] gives 11.3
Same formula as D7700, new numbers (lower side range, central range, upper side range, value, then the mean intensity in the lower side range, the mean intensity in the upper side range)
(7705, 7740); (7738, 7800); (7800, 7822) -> 0.030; 10.5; 10.9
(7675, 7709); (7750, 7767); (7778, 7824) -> 0.033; 10.6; 10.7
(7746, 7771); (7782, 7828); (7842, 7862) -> -0.040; 10.3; 10.4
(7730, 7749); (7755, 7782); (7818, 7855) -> 0.014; 10.6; 10.6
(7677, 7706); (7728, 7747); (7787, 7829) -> 0.008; 10.6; 10.8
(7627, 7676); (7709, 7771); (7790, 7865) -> 0.028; 10.8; 10.6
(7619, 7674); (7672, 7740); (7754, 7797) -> 0.011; 10.9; 10.5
